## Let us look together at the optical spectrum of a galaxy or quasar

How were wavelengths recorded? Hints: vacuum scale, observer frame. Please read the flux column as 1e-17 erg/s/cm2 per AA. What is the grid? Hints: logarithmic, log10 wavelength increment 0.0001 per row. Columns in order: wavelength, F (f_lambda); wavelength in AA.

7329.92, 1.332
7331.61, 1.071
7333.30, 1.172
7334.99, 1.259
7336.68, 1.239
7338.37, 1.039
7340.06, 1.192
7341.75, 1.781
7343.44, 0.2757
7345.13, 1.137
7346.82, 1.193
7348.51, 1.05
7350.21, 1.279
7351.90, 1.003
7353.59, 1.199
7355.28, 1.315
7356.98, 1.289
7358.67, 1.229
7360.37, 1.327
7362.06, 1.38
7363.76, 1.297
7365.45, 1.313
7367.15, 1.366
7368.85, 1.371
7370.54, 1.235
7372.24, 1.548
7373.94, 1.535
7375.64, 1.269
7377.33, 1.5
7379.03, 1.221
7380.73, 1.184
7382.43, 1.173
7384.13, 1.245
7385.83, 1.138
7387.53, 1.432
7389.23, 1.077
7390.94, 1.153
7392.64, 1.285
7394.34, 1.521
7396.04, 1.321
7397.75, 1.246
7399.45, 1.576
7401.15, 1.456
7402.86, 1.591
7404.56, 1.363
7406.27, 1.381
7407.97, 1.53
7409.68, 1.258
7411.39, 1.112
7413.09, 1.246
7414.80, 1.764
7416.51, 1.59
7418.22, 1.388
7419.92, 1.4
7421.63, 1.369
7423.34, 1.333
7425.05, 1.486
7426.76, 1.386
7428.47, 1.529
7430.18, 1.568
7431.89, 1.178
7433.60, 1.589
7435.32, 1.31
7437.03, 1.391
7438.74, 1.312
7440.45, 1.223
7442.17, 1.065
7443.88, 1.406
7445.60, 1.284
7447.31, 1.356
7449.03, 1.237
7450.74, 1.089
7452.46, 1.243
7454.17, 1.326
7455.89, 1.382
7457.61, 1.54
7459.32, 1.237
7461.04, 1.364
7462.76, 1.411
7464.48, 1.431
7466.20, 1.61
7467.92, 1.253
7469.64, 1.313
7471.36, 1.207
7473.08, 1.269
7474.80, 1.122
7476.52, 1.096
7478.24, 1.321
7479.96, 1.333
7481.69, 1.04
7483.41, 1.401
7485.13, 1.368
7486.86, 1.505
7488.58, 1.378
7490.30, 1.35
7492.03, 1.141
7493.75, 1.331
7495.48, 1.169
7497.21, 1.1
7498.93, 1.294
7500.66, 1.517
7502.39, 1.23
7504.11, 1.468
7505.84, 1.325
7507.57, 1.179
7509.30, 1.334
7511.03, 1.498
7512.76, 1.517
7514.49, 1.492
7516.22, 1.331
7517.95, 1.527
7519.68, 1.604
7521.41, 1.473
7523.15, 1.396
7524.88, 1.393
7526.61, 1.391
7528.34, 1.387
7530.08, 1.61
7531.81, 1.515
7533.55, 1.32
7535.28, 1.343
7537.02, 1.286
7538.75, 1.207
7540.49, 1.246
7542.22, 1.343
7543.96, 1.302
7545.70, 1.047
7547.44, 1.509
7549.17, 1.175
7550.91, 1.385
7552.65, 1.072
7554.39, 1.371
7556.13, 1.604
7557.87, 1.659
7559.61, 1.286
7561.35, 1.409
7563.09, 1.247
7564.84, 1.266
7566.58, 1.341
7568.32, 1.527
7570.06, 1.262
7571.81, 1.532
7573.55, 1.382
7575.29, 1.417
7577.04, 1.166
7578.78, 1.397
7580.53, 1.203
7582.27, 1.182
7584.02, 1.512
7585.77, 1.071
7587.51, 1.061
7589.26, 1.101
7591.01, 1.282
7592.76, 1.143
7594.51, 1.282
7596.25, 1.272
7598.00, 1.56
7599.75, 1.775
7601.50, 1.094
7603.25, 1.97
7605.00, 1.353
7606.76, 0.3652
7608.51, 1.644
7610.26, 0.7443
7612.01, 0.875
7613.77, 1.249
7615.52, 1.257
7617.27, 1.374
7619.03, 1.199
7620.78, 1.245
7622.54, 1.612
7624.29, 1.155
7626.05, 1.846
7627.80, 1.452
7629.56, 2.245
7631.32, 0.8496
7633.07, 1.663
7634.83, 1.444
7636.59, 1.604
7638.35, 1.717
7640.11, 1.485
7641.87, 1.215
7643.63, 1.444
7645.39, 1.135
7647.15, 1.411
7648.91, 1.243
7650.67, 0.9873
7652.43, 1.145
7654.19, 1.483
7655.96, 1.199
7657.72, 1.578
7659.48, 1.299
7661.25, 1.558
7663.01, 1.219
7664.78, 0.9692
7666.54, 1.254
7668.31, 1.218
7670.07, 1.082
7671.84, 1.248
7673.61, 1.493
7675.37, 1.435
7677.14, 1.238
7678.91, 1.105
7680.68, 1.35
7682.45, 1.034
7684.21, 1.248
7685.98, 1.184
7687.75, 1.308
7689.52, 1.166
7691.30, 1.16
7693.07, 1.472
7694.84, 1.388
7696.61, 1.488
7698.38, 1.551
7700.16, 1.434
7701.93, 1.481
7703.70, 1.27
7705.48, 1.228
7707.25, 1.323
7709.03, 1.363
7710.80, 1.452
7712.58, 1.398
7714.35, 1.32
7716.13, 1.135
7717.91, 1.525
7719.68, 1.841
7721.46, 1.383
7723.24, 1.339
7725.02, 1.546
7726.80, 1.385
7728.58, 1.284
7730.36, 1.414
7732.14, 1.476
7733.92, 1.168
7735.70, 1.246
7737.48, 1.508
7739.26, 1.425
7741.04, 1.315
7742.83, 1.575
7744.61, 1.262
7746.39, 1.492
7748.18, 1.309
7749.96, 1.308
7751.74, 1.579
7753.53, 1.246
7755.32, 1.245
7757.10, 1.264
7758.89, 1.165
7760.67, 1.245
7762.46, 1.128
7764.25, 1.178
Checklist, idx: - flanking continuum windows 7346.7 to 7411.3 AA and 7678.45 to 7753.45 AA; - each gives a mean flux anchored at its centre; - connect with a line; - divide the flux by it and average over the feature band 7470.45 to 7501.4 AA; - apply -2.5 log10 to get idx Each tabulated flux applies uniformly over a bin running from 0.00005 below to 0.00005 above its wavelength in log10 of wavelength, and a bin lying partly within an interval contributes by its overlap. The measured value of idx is 0.04 mag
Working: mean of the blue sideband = 1.31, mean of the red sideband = 1.36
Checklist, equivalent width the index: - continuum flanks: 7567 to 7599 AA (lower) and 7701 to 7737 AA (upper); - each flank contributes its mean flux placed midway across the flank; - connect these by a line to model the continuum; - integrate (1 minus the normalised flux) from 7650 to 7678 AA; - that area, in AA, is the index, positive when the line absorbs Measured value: 1.5 AA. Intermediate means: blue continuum 1.3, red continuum 1.38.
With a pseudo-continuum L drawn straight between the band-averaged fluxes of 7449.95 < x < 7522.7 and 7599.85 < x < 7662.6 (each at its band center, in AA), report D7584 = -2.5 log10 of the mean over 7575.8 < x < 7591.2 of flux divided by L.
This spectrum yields 0.11 mag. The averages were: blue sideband 1.34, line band 1.22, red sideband 1.35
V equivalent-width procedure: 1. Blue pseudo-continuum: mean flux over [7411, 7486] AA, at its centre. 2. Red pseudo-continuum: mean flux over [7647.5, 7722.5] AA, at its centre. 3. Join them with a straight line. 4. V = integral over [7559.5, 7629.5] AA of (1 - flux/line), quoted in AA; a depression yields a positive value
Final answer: 0.60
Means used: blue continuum 1.34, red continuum 1.32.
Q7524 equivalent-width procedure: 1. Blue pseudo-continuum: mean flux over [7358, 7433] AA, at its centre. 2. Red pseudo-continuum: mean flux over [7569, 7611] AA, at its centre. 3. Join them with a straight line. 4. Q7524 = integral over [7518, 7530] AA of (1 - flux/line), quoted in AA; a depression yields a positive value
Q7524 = -1.3 AA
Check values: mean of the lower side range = 1.36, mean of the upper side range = 1.28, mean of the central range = 1.46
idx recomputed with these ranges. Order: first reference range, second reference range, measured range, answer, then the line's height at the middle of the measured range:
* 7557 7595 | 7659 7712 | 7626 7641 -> -0.21 mag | 1.3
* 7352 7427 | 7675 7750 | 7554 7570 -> -0.04 mag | 1.35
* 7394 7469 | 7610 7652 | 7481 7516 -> 0.03 mag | 1.37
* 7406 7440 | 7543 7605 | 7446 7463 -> 0.06 mag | 1.39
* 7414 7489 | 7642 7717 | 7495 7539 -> -0.04 mag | 1.33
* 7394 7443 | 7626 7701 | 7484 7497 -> 0.06 mag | 1.38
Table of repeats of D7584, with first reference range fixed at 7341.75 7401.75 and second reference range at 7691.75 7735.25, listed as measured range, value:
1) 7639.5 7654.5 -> 0.08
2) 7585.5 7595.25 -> 0.17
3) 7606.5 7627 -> 0.10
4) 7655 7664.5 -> 0.03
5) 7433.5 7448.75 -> -0.01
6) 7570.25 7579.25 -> -0.02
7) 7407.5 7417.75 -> -0.10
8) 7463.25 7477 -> 0.01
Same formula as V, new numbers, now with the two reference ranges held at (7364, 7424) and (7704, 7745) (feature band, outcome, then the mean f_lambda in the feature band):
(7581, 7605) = 0.79 AA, 1.33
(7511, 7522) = -1.00 AA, 1.49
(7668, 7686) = 1.82 AA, 1.24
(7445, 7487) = 1.75 AA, 1.31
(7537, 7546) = 0.82 AA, 1.25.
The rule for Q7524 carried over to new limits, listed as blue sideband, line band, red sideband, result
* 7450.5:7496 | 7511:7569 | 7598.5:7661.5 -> -2.31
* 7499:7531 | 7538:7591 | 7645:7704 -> 2.80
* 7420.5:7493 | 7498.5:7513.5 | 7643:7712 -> -0.61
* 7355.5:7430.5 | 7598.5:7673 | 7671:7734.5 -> 1.17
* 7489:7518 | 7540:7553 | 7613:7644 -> 1.02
